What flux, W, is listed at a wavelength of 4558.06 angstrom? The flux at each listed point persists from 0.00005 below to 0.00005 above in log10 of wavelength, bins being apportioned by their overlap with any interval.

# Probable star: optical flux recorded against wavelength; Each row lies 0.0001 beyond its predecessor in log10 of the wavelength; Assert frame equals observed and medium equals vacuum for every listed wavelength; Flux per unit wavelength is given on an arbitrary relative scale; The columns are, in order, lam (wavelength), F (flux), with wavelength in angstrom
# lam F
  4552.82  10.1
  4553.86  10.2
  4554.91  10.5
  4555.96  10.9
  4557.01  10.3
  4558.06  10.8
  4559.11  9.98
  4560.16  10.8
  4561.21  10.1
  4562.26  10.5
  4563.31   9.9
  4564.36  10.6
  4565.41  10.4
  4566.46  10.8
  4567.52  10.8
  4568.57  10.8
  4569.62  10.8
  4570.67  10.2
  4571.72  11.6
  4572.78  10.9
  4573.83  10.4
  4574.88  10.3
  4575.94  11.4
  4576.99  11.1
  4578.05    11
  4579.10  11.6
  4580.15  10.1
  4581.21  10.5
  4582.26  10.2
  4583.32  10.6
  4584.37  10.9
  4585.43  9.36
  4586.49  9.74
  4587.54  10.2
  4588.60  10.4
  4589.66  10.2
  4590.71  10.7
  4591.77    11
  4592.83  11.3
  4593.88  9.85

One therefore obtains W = 10.8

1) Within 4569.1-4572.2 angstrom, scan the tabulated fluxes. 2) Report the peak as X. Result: 11.6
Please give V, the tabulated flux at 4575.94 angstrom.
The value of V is 11.4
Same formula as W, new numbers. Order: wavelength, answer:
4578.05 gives 11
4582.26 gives 10.2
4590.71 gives 10.7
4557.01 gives 10.3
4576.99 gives 11.1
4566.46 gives 10.8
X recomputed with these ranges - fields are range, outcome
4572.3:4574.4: 10.9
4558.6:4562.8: 10.8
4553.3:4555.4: 10.5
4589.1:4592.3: 11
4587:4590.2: 10.4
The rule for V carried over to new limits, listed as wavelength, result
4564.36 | 10.6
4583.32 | 10.6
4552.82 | 10.1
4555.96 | 10.9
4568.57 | 10.8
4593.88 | 9.85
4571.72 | 11.6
